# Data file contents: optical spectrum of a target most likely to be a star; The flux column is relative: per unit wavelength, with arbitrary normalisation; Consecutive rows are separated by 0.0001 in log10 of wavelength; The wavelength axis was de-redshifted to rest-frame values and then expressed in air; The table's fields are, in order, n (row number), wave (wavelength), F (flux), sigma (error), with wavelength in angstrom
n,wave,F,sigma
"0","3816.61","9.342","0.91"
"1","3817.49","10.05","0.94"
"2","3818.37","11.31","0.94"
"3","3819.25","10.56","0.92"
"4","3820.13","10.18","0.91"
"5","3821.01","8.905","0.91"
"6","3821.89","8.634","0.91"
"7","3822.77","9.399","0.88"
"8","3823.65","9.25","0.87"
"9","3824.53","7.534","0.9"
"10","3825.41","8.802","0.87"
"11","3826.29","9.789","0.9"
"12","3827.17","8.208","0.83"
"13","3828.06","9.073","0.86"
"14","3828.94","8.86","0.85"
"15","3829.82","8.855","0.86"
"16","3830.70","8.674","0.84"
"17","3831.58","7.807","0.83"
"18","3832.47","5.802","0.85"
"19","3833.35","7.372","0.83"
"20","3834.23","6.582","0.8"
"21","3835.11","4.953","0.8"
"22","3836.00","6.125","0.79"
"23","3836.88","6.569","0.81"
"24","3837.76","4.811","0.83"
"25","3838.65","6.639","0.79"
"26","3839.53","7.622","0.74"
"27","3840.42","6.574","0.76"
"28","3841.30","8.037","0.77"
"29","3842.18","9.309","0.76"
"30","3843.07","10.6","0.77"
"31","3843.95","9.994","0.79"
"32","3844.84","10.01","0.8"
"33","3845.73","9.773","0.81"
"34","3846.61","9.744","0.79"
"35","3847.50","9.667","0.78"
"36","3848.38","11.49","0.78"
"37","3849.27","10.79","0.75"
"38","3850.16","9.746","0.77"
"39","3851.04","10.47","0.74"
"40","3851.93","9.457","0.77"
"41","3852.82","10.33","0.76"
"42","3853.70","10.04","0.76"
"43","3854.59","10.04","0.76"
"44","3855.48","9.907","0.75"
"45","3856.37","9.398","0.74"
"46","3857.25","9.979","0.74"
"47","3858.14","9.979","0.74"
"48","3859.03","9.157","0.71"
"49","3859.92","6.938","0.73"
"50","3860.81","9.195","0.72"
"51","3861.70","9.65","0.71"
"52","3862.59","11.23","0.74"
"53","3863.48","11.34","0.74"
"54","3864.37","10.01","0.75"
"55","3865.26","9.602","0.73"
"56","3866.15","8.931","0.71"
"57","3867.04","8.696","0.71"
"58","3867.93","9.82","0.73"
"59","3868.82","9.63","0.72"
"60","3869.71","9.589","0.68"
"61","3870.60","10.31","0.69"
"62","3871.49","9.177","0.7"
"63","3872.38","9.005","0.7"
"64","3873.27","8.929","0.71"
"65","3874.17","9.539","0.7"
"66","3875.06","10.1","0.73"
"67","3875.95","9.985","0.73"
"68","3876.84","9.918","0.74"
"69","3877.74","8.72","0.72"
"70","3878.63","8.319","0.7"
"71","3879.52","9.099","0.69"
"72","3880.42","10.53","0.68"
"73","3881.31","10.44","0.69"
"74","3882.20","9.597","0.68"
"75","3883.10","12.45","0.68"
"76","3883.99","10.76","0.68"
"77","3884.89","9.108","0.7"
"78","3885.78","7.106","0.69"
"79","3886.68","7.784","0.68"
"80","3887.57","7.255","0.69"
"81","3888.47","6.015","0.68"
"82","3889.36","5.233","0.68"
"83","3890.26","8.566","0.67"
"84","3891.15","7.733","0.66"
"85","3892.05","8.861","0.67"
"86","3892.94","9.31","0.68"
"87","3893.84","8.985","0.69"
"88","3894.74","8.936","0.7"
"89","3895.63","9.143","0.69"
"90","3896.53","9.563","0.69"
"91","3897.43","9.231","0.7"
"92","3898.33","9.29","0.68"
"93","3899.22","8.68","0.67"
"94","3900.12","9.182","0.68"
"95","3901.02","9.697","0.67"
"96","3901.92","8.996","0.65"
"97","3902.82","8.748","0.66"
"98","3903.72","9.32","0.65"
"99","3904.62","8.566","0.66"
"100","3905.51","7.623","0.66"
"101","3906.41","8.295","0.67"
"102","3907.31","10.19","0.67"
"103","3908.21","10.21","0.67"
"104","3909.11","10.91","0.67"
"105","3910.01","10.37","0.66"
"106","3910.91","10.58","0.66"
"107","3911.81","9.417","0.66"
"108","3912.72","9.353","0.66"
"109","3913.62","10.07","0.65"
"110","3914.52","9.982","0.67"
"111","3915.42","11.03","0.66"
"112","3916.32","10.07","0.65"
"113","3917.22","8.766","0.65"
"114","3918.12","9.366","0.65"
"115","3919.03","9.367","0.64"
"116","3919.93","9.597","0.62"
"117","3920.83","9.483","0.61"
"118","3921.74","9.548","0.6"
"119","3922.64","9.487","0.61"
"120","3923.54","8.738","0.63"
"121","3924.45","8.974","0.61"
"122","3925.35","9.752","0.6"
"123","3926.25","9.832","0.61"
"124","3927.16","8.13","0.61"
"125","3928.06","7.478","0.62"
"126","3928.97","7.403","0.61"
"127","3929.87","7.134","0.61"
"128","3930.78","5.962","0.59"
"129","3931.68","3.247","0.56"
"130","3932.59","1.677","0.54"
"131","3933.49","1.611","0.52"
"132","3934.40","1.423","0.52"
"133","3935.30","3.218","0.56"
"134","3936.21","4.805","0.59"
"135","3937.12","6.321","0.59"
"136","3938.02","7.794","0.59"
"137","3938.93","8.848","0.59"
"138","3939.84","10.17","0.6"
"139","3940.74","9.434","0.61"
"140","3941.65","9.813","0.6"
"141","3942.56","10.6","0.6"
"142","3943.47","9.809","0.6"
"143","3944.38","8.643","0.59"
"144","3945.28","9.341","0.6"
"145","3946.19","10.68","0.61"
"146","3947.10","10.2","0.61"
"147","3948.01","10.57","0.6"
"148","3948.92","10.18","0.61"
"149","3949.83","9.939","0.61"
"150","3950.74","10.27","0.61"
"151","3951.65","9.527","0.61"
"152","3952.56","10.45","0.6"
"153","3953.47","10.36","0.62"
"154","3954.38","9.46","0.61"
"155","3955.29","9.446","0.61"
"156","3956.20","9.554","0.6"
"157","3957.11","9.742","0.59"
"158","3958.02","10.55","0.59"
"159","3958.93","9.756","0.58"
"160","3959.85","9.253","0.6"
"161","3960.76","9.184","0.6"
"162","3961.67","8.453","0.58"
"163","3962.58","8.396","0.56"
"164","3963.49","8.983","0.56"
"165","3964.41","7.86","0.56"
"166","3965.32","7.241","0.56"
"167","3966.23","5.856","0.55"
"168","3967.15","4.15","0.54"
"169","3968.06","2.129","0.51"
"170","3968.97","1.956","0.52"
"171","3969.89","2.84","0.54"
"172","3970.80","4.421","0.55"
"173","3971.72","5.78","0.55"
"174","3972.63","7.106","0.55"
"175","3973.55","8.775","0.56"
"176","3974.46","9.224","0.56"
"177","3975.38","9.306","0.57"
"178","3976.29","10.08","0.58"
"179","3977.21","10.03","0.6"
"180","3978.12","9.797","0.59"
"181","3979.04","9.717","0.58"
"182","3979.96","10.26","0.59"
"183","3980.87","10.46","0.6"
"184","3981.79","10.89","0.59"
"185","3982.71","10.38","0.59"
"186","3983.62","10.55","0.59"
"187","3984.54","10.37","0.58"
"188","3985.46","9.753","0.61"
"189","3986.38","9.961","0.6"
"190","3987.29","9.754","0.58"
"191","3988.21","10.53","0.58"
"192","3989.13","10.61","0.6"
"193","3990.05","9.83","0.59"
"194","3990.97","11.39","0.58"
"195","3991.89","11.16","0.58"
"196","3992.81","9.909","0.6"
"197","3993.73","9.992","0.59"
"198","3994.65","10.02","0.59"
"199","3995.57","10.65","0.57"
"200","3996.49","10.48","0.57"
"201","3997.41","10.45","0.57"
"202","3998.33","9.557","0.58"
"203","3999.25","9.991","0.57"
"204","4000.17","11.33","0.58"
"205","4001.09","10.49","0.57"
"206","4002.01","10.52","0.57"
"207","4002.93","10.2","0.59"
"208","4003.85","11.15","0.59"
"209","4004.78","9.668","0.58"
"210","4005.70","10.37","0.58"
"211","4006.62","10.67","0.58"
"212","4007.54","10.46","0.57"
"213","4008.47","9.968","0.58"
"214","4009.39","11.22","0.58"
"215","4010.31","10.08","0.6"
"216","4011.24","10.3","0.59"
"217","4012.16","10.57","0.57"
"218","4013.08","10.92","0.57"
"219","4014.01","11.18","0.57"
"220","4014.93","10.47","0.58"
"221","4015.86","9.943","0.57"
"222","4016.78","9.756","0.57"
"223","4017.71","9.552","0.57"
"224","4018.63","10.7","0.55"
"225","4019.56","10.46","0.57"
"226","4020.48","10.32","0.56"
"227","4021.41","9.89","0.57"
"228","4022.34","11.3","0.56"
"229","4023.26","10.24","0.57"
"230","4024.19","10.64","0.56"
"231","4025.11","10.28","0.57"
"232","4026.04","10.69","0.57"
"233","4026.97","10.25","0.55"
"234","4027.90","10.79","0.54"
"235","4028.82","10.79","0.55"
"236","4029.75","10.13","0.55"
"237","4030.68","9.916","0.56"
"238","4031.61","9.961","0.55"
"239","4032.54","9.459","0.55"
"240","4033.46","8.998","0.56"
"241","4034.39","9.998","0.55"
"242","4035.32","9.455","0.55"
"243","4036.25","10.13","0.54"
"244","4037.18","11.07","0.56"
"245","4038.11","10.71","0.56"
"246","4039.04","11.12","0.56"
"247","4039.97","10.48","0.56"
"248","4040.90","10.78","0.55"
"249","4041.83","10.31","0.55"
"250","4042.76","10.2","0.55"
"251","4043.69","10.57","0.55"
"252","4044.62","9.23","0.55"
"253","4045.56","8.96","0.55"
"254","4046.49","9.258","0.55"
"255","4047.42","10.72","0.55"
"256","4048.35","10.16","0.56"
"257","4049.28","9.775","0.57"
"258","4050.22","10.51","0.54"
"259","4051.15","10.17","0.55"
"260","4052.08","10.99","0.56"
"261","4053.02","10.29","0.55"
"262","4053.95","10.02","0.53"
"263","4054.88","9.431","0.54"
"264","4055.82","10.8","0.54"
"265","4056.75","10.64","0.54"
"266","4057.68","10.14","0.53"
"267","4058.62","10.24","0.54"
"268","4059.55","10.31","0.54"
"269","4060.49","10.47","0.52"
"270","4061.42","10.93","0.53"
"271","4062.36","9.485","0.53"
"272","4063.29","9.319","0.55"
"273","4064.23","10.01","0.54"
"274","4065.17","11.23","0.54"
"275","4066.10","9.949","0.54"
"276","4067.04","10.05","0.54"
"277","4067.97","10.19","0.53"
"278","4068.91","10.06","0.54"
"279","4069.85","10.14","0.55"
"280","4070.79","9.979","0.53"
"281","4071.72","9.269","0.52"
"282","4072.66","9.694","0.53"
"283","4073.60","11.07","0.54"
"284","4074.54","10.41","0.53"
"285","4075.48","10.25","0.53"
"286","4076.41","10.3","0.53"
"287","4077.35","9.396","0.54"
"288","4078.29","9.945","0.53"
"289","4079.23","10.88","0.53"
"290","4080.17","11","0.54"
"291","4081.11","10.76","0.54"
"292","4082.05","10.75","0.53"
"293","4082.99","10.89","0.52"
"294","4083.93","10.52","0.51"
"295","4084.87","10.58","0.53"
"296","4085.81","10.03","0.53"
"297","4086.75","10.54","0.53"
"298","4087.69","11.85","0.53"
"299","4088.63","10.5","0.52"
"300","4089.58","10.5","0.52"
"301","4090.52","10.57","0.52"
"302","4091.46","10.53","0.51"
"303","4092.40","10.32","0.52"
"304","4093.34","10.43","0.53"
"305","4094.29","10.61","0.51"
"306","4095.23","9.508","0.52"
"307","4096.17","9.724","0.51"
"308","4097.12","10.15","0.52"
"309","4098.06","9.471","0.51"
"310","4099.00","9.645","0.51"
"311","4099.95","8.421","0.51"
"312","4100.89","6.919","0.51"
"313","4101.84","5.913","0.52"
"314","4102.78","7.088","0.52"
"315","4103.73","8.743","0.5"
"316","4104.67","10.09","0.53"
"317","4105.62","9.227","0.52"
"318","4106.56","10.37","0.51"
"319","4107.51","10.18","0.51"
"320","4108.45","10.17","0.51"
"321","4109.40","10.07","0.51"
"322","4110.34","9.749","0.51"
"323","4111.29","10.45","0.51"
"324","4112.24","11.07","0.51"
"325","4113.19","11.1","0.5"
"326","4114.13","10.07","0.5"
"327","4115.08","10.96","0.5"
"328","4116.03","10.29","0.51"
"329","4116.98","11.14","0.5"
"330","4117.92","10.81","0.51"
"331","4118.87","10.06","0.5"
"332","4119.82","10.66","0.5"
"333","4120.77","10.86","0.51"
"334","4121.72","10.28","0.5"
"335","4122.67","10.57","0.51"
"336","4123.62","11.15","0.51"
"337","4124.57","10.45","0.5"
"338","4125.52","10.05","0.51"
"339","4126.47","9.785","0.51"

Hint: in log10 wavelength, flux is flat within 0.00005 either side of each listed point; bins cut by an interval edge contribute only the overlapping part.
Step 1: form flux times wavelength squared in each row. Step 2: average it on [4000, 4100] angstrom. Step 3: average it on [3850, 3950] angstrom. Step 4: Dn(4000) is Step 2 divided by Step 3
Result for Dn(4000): 1.24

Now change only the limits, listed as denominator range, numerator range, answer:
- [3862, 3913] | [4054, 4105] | 1.19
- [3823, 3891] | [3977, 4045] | 1.25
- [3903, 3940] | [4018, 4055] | 1.33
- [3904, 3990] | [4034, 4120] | 1.26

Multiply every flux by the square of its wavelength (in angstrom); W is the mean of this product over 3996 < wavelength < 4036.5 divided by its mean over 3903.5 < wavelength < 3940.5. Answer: 1.33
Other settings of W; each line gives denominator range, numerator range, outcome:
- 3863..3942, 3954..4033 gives 1.15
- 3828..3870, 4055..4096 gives 1.30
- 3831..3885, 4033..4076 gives 1.22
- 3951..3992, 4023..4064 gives 1.20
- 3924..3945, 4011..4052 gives 1.52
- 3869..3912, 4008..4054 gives 1.20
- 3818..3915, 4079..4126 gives 1.25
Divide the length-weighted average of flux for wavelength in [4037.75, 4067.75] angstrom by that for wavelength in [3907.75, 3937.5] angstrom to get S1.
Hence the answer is 1.28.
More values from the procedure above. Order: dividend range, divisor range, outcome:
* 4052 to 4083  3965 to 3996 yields 1.18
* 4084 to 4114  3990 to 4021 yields 0.94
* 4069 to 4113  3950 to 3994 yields 1.13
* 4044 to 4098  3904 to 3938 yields 1.27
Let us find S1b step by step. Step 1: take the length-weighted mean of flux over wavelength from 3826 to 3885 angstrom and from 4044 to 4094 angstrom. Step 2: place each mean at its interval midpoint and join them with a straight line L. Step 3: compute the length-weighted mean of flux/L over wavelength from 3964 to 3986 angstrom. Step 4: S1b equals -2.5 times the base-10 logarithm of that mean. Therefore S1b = 0.235 mag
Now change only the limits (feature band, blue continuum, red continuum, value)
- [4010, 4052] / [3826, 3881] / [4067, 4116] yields -0.05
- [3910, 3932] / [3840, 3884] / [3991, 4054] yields 0.12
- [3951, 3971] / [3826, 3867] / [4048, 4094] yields 0.23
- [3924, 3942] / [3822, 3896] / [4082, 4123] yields 0.36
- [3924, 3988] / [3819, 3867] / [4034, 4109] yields 0.16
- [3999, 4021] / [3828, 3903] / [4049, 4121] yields -0.08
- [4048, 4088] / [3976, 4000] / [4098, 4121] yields -0.04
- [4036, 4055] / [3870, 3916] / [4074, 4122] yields -0.04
